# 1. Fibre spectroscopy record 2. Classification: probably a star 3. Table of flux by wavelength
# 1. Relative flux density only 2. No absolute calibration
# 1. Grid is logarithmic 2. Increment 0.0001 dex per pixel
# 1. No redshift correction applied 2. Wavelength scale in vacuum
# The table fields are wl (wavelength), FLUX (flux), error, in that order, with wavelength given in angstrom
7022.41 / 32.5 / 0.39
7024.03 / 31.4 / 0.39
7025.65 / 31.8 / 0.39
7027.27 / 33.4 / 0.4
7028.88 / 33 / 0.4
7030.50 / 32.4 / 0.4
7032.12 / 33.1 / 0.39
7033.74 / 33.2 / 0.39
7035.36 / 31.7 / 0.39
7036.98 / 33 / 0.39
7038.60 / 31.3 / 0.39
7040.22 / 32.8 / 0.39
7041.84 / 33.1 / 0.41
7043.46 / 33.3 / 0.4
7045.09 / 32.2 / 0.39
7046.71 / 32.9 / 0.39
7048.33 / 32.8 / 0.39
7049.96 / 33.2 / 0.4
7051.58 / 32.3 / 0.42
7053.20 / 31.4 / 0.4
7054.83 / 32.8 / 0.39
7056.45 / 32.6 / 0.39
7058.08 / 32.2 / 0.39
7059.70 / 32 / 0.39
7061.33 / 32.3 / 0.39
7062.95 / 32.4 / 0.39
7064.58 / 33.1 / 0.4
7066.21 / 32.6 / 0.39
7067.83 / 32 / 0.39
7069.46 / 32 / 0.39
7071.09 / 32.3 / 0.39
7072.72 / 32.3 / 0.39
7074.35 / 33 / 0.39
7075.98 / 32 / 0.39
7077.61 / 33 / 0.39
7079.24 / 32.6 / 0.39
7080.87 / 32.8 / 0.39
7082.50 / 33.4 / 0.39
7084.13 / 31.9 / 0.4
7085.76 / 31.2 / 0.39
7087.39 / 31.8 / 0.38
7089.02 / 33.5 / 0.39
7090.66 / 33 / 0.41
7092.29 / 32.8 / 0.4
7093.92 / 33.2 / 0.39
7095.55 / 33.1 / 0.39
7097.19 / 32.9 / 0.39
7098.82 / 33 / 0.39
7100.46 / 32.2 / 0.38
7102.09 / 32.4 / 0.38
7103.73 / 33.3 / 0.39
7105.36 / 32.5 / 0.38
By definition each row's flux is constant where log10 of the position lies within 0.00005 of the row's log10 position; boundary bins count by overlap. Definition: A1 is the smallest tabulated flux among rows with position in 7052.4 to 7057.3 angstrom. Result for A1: 31.4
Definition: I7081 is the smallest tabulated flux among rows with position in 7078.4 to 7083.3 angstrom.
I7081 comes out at 32.6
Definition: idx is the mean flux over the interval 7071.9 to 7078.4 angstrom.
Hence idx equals 32.6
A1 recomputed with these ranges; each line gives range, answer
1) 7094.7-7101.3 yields 32.2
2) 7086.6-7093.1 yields 31.8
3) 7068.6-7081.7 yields 32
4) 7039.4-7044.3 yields 32.8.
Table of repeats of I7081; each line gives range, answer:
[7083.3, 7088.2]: 31.2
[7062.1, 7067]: 32.4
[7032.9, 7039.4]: 31.3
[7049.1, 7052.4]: 32.3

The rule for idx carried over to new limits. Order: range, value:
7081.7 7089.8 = 32.4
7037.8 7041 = 32.1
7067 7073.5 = 32.2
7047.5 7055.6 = 32.5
